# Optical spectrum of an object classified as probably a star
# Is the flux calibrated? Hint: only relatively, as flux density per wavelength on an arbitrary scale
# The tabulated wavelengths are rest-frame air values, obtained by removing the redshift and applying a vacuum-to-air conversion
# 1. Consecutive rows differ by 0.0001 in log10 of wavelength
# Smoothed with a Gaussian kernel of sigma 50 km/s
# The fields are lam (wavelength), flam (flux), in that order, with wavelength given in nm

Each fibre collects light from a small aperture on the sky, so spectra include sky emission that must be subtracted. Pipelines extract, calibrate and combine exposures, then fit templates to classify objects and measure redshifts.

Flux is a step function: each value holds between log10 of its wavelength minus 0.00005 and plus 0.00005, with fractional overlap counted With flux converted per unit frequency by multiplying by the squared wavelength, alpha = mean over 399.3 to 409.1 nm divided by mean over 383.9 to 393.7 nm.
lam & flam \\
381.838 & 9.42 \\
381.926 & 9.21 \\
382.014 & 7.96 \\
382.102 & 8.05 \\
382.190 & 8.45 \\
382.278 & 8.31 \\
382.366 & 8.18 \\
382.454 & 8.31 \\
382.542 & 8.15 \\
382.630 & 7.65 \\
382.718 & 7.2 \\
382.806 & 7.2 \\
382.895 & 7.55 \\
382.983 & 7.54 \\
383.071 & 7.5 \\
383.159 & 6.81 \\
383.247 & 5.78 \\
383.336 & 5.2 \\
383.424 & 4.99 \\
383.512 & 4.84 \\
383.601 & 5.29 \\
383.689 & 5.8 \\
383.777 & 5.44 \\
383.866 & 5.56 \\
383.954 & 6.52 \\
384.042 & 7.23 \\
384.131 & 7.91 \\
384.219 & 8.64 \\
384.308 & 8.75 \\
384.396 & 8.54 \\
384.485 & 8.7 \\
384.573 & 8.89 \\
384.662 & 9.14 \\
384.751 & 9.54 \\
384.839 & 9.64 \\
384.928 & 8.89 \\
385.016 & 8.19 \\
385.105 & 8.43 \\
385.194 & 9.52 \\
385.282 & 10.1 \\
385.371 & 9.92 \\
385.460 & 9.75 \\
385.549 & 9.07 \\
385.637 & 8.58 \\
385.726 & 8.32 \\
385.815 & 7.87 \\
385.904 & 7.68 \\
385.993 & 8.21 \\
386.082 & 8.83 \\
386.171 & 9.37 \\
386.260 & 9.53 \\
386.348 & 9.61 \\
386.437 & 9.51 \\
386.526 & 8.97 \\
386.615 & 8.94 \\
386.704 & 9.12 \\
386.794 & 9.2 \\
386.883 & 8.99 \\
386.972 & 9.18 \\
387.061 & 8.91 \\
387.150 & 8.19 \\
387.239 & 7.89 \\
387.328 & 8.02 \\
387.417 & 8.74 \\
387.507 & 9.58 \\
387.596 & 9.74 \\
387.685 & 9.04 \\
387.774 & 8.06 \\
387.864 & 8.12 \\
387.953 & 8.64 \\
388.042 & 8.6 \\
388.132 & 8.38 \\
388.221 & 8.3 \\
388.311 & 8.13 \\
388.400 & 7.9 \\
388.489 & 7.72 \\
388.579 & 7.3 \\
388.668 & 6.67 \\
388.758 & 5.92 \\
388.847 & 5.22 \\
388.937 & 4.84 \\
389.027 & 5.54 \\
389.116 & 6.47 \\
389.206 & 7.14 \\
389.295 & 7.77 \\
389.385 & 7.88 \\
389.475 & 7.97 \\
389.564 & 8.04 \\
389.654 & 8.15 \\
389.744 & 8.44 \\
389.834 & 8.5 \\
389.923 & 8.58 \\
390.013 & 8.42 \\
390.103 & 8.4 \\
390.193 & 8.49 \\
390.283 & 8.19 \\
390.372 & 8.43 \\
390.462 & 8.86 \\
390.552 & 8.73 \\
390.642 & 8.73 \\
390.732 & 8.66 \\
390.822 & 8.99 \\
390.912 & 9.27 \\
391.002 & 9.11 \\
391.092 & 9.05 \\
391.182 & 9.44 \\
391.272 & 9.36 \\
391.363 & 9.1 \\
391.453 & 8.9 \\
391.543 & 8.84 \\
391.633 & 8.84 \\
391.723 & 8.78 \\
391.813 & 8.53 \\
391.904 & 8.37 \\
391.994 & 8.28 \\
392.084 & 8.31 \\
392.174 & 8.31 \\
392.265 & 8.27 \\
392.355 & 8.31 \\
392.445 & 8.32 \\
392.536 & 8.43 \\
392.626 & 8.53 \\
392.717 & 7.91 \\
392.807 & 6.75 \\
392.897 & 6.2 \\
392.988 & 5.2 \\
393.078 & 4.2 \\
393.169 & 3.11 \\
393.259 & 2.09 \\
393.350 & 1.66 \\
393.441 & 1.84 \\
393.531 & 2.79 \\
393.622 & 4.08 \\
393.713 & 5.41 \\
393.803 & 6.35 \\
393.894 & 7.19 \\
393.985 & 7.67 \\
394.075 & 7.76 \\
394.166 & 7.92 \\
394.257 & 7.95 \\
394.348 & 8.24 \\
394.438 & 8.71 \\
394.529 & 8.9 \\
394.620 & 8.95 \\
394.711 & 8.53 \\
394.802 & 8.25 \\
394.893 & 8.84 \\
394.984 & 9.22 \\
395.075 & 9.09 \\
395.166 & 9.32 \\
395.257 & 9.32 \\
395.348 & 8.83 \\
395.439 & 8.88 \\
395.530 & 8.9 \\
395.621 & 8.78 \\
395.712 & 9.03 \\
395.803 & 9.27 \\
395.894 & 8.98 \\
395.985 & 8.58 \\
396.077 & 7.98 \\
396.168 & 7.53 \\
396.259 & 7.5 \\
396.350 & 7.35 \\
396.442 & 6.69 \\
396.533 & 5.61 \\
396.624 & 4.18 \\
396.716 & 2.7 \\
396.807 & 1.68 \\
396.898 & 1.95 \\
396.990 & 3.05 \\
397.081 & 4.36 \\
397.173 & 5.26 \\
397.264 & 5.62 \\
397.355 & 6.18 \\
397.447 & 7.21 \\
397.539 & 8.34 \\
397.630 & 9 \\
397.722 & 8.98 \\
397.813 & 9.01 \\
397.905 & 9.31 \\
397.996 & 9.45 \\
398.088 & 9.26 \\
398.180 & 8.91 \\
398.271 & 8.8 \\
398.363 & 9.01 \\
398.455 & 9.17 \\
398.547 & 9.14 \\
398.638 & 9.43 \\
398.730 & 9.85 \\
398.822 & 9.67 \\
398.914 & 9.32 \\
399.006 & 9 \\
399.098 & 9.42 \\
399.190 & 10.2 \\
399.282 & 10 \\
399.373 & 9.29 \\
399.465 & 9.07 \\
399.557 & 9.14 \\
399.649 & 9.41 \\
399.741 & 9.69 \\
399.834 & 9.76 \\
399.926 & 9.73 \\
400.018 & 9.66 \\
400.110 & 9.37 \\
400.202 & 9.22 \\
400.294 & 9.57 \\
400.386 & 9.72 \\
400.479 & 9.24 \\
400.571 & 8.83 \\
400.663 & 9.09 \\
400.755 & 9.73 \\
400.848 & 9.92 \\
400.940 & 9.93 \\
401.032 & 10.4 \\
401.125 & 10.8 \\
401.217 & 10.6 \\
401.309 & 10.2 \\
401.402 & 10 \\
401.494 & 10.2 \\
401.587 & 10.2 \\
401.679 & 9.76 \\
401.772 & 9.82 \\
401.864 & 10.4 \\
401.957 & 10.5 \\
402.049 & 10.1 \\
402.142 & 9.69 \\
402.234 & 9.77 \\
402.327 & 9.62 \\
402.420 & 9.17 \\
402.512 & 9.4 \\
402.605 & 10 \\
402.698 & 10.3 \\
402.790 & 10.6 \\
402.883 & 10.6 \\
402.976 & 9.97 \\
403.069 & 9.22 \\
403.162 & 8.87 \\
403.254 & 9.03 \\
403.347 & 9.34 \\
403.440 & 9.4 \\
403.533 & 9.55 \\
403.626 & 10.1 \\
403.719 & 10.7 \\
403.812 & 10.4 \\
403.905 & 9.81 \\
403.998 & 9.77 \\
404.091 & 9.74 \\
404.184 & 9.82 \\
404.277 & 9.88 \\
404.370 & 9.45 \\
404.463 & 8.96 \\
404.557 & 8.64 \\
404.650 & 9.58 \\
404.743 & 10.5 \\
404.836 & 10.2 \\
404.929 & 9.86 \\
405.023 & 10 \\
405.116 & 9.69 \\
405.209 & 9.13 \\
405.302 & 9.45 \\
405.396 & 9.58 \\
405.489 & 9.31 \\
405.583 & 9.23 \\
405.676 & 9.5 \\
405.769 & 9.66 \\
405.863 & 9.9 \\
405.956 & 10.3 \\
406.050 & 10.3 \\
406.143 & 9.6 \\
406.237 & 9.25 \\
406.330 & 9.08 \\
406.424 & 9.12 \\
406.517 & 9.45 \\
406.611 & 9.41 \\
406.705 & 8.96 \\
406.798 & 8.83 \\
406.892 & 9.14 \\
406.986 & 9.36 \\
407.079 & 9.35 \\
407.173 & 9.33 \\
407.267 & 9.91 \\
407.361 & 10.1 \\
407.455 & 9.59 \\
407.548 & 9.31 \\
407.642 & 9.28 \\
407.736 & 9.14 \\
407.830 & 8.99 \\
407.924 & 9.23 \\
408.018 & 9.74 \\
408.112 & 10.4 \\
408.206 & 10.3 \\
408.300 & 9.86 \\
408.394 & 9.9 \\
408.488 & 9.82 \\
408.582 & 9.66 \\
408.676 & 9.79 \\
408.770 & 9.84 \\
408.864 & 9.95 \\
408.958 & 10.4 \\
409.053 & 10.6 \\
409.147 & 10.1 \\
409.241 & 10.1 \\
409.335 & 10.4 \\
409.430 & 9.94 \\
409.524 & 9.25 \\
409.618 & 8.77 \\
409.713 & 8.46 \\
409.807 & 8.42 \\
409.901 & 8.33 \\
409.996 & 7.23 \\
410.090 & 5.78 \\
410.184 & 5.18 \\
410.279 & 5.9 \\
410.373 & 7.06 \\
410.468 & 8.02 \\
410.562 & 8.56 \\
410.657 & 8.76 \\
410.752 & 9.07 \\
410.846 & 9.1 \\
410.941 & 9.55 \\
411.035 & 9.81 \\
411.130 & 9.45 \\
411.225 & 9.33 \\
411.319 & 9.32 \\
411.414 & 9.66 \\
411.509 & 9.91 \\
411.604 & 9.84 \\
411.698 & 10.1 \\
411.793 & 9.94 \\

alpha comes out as 1.31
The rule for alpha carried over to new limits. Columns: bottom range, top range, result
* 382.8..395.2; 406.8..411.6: 1.29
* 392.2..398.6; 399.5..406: 1.41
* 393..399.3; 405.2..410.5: 1.33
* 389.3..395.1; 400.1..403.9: 1.35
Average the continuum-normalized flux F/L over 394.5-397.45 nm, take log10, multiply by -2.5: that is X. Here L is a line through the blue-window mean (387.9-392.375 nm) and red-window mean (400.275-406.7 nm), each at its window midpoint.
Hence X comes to 0.23 mag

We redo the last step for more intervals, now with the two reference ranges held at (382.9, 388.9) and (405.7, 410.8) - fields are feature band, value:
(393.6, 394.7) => 0.131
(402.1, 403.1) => -0.110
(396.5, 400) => 0.106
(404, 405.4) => -0.072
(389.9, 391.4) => -0.060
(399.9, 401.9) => -0.117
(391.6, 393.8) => 0.308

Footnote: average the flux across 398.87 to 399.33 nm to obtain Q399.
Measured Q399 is 9.6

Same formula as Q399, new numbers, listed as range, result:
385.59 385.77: 8.49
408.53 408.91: 9.82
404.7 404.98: 10.2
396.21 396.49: 7.17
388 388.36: 8.33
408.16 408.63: 9.91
